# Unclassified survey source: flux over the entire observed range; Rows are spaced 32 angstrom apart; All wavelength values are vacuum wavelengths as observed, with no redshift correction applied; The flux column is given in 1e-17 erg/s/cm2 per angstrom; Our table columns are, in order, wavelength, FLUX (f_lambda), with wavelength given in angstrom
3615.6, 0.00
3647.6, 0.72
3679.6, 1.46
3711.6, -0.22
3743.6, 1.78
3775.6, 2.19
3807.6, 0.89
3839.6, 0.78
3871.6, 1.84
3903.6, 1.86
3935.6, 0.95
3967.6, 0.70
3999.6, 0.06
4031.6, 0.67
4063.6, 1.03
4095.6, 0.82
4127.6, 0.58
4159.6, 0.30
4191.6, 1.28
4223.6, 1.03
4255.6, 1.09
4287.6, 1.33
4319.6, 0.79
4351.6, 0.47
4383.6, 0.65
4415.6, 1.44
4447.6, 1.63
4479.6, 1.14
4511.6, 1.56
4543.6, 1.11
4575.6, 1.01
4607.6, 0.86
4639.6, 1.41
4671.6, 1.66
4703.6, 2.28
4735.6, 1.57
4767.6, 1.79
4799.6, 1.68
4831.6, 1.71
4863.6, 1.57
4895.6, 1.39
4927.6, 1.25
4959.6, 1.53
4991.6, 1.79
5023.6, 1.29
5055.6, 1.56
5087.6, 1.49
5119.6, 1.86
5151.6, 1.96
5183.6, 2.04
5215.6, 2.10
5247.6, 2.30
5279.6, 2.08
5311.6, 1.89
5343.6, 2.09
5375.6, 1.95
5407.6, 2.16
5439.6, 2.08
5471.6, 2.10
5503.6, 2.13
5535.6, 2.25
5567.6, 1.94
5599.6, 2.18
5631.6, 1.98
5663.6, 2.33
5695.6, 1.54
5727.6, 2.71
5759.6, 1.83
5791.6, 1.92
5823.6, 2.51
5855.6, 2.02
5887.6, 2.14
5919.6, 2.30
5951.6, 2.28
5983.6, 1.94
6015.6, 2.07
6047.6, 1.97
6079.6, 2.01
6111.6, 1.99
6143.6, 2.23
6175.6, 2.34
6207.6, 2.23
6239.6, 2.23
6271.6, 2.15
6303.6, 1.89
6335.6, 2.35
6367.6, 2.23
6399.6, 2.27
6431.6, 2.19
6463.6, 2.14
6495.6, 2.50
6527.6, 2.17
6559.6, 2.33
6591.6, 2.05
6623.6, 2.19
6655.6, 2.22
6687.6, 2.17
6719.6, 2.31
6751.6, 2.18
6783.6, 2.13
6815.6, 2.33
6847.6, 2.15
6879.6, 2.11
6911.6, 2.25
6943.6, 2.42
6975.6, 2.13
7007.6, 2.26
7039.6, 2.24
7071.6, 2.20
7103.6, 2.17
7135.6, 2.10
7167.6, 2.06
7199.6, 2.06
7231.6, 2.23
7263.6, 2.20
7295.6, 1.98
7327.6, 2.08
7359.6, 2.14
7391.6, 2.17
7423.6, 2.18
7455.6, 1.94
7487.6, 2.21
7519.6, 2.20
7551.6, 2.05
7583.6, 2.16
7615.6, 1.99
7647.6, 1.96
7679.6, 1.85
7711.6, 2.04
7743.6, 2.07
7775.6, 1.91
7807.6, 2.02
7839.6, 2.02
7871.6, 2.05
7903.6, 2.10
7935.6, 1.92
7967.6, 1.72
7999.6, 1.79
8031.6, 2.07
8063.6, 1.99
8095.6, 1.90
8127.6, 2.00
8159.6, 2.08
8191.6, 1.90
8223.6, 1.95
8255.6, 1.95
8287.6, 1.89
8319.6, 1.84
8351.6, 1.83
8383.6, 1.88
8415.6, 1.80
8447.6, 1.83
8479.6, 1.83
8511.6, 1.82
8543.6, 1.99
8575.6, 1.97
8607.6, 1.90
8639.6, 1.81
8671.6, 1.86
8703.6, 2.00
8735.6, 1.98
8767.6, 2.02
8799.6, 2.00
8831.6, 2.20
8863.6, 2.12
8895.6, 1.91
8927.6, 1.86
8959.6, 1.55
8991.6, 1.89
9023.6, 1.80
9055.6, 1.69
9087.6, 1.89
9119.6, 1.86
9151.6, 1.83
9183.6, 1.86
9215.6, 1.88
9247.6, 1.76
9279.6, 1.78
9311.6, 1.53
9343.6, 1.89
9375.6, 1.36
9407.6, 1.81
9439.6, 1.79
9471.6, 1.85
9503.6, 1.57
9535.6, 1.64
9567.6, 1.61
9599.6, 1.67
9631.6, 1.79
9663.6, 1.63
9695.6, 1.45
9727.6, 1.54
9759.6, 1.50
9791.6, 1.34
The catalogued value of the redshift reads 0.169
